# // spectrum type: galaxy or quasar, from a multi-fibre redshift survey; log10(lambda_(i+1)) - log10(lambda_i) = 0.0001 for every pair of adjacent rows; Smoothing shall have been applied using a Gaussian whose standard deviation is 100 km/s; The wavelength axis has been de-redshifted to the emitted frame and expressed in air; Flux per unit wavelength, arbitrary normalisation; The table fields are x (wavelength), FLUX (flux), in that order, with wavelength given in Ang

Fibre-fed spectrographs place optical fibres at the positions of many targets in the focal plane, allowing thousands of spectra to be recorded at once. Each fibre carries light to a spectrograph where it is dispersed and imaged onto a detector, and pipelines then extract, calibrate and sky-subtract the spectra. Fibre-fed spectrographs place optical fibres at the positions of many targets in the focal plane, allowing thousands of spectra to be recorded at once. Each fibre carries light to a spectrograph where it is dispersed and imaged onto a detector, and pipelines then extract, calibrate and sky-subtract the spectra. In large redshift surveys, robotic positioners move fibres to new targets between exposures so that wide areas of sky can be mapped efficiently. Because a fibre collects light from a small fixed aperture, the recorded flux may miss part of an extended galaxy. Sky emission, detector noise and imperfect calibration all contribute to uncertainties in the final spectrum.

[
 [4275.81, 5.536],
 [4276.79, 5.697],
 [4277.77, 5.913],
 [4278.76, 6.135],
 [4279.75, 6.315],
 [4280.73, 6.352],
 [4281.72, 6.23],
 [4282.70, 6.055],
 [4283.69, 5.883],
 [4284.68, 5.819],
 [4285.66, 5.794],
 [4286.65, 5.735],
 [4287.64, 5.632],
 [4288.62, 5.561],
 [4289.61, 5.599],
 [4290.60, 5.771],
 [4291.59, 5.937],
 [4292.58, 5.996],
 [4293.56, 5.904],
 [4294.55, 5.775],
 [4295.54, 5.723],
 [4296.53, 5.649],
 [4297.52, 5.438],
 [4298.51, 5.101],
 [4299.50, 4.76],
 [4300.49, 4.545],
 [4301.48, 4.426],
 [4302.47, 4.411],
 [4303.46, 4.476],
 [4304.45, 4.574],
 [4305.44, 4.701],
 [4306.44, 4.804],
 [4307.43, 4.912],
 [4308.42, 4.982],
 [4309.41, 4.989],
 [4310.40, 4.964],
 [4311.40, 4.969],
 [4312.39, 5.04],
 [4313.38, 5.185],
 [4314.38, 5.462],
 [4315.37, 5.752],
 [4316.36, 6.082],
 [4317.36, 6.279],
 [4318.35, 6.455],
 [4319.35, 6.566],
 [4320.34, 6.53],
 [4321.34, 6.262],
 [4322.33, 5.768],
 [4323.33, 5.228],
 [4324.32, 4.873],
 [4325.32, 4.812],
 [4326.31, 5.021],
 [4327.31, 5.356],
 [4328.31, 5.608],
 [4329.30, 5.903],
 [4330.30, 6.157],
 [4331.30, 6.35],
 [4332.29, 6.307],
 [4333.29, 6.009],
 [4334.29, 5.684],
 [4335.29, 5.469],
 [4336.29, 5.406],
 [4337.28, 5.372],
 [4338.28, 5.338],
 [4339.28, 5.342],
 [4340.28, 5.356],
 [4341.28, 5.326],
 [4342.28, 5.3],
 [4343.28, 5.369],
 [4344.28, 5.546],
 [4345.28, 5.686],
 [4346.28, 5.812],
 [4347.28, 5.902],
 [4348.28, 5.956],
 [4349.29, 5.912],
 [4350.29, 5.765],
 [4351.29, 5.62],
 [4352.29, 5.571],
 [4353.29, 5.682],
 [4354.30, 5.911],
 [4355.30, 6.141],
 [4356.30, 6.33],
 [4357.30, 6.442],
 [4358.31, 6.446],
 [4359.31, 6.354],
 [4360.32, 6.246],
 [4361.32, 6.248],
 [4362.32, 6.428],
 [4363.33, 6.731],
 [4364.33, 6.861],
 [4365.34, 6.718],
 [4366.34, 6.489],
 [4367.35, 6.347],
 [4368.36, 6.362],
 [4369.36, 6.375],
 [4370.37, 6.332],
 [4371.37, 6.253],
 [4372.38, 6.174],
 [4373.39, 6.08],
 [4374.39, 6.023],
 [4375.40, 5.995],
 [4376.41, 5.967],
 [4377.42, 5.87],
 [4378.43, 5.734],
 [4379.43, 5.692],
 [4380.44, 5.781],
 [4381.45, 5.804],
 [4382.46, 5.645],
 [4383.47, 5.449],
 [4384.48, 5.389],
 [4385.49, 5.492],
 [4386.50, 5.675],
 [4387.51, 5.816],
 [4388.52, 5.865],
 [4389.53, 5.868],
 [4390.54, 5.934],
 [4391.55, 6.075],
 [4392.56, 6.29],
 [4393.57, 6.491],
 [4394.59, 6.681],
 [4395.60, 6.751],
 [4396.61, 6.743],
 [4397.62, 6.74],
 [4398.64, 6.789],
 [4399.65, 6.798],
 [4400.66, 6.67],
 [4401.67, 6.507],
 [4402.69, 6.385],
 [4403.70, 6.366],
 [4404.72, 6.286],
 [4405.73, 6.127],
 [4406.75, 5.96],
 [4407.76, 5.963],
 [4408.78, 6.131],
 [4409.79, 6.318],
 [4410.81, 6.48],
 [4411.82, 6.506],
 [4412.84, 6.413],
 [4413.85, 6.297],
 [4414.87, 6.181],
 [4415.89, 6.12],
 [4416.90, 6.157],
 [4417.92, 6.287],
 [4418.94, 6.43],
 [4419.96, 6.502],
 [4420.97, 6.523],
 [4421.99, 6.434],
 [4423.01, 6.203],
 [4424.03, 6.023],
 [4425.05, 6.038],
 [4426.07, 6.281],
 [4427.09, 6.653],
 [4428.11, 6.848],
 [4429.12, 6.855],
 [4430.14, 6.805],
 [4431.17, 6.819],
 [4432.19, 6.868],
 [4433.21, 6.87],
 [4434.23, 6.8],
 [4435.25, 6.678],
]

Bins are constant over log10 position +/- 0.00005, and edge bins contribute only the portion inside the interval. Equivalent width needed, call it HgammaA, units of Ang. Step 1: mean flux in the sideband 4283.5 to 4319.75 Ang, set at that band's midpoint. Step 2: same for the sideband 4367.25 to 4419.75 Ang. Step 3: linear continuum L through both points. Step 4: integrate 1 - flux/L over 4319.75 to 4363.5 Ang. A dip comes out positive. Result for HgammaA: -0.4 Ang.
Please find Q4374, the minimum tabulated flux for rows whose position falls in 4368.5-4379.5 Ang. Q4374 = 5.692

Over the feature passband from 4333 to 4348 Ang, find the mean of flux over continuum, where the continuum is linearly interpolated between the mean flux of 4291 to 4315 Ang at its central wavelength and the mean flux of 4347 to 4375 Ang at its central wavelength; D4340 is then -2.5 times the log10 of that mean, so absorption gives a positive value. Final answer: 0.056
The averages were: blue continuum 5.12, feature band 5.53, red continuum 6.21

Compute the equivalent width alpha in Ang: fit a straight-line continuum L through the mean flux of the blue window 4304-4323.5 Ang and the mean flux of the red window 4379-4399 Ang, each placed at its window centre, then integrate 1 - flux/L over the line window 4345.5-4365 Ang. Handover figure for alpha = -1.1 Ang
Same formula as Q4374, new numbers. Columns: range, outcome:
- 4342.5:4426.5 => 5.369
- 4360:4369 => 6.246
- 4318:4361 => 4.812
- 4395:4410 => 5.96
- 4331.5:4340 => 5.338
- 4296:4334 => 4.411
